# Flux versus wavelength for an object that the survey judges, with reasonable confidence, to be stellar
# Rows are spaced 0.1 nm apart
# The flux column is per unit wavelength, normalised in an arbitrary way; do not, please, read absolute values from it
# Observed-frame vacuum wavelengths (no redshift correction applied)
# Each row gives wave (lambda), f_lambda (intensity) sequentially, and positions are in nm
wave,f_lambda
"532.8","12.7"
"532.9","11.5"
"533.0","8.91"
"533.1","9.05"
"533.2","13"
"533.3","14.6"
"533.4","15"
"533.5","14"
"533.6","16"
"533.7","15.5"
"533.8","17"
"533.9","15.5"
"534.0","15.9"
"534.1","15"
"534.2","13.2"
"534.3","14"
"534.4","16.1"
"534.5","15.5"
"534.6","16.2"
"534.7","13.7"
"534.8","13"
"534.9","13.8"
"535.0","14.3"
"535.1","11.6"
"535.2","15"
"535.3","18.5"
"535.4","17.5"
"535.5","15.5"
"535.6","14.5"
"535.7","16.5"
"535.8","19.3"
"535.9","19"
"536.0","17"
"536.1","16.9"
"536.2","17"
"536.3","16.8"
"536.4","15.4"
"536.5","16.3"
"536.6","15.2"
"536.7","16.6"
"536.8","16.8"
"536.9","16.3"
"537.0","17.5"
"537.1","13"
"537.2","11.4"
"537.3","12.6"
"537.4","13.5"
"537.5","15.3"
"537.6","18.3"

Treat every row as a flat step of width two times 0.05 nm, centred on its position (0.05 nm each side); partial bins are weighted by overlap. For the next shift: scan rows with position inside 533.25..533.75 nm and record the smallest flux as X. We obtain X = 14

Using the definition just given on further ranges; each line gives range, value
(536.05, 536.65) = 15.2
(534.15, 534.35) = 13.2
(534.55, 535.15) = 11.6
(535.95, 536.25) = 16.9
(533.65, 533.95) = 15.5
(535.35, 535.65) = 14.5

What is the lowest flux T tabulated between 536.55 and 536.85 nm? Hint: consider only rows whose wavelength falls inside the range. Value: 15.2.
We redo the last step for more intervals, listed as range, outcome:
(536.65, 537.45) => 11.4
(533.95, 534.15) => 15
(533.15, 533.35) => 13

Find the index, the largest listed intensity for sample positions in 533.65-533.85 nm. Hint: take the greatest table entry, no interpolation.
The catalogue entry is 17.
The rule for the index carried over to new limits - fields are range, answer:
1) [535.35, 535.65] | 17.5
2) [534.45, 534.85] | 16.2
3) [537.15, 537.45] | 13.5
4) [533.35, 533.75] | 16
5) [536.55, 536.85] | 16.8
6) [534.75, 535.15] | 14.3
